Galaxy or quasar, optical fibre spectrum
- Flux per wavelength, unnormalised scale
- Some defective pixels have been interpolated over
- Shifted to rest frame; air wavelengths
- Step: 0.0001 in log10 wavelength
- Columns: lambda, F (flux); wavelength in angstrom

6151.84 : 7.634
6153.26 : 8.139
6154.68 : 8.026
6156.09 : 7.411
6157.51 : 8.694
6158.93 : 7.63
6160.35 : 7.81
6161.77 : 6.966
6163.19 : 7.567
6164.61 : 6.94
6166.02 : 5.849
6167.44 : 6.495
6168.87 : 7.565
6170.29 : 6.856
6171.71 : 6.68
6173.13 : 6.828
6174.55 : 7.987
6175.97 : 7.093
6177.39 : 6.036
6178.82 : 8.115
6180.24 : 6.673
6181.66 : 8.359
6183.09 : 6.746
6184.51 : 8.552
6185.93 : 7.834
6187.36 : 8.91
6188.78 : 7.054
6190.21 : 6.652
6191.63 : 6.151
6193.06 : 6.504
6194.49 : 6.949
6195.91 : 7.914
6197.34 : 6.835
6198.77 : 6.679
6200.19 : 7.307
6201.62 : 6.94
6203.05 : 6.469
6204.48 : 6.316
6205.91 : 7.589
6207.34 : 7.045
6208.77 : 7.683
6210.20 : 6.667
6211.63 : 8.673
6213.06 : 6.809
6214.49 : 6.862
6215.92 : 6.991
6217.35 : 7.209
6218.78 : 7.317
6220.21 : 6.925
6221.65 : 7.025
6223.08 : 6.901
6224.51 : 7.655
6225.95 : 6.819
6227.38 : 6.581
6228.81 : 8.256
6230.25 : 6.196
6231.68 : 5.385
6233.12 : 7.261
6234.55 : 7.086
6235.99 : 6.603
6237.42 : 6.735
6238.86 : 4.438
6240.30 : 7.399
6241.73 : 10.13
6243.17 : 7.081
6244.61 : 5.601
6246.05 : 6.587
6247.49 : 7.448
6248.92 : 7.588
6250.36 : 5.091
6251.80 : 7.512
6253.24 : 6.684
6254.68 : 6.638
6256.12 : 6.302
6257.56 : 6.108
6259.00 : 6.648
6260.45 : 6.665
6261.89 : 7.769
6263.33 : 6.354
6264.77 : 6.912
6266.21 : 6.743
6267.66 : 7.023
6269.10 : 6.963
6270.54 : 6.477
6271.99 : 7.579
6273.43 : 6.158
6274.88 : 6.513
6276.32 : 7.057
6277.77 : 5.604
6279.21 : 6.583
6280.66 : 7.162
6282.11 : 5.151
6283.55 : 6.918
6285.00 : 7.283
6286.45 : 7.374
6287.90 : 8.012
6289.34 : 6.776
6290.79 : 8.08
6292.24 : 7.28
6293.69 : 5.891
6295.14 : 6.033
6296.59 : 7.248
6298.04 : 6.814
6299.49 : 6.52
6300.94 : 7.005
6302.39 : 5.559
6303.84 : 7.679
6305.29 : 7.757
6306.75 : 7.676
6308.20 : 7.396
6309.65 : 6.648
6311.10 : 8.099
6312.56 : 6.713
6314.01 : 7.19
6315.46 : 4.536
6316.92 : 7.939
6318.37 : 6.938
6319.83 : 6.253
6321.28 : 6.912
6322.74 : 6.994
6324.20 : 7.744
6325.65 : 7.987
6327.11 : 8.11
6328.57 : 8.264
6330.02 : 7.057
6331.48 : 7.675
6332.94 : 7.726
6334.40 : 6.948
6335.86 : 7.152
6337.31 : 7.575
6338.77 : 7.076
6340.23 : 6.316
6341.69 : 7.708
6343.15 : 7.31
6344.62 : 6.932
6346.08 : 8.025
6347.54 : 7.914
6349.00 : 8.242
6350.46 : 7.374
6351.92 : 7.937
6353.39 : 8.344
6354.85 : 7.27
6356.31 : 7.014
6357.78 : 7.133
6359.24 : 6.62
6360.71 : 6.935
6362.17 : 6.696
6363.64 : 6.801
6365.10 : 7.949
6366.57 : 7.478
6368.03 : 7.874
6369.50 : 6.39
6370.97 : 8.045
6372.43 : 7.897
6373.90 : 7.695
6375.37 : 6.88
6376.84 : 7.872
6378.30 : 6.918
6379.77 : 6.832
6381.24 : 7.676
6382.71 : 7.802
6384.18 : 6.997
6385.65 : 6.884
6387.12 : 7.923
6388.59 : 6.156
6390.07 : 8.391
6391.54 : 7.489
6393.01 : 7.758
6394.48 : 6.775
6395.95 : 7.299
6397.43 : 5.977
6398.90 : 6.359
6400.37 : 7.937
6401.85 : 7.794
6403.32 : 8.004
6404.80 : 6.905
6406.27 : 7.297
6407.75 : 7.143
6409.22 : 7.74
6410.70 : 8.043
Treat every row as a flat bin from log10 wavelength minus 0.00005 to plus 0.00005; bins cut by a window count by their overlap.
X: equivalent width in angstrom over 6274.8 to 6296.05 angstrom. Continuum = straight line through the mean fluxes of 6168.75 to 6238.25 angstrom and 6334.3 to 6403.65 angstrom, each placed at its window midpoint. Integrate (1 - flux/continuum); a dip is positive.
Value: 1.3 angstrom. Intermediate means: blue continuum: 7.1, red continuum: 7.34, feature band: 6.79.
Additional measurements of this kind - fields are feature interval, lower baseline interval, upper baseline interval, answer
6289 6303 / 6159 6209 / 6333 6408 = 1.0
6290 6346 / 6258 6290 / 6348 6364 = -0.4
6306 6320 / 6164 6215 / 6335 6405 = 0.6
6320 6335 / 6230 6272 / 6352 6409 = -0.9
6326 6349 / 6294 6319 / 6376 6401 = -1.5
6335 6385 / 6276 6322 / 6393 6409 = -2.1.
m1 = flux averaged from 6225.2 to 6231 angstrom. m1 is 6.96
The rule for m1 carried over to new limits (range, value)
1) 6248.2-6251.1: 6.37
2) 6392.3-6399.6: 6.83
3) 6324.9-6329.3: 8.13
